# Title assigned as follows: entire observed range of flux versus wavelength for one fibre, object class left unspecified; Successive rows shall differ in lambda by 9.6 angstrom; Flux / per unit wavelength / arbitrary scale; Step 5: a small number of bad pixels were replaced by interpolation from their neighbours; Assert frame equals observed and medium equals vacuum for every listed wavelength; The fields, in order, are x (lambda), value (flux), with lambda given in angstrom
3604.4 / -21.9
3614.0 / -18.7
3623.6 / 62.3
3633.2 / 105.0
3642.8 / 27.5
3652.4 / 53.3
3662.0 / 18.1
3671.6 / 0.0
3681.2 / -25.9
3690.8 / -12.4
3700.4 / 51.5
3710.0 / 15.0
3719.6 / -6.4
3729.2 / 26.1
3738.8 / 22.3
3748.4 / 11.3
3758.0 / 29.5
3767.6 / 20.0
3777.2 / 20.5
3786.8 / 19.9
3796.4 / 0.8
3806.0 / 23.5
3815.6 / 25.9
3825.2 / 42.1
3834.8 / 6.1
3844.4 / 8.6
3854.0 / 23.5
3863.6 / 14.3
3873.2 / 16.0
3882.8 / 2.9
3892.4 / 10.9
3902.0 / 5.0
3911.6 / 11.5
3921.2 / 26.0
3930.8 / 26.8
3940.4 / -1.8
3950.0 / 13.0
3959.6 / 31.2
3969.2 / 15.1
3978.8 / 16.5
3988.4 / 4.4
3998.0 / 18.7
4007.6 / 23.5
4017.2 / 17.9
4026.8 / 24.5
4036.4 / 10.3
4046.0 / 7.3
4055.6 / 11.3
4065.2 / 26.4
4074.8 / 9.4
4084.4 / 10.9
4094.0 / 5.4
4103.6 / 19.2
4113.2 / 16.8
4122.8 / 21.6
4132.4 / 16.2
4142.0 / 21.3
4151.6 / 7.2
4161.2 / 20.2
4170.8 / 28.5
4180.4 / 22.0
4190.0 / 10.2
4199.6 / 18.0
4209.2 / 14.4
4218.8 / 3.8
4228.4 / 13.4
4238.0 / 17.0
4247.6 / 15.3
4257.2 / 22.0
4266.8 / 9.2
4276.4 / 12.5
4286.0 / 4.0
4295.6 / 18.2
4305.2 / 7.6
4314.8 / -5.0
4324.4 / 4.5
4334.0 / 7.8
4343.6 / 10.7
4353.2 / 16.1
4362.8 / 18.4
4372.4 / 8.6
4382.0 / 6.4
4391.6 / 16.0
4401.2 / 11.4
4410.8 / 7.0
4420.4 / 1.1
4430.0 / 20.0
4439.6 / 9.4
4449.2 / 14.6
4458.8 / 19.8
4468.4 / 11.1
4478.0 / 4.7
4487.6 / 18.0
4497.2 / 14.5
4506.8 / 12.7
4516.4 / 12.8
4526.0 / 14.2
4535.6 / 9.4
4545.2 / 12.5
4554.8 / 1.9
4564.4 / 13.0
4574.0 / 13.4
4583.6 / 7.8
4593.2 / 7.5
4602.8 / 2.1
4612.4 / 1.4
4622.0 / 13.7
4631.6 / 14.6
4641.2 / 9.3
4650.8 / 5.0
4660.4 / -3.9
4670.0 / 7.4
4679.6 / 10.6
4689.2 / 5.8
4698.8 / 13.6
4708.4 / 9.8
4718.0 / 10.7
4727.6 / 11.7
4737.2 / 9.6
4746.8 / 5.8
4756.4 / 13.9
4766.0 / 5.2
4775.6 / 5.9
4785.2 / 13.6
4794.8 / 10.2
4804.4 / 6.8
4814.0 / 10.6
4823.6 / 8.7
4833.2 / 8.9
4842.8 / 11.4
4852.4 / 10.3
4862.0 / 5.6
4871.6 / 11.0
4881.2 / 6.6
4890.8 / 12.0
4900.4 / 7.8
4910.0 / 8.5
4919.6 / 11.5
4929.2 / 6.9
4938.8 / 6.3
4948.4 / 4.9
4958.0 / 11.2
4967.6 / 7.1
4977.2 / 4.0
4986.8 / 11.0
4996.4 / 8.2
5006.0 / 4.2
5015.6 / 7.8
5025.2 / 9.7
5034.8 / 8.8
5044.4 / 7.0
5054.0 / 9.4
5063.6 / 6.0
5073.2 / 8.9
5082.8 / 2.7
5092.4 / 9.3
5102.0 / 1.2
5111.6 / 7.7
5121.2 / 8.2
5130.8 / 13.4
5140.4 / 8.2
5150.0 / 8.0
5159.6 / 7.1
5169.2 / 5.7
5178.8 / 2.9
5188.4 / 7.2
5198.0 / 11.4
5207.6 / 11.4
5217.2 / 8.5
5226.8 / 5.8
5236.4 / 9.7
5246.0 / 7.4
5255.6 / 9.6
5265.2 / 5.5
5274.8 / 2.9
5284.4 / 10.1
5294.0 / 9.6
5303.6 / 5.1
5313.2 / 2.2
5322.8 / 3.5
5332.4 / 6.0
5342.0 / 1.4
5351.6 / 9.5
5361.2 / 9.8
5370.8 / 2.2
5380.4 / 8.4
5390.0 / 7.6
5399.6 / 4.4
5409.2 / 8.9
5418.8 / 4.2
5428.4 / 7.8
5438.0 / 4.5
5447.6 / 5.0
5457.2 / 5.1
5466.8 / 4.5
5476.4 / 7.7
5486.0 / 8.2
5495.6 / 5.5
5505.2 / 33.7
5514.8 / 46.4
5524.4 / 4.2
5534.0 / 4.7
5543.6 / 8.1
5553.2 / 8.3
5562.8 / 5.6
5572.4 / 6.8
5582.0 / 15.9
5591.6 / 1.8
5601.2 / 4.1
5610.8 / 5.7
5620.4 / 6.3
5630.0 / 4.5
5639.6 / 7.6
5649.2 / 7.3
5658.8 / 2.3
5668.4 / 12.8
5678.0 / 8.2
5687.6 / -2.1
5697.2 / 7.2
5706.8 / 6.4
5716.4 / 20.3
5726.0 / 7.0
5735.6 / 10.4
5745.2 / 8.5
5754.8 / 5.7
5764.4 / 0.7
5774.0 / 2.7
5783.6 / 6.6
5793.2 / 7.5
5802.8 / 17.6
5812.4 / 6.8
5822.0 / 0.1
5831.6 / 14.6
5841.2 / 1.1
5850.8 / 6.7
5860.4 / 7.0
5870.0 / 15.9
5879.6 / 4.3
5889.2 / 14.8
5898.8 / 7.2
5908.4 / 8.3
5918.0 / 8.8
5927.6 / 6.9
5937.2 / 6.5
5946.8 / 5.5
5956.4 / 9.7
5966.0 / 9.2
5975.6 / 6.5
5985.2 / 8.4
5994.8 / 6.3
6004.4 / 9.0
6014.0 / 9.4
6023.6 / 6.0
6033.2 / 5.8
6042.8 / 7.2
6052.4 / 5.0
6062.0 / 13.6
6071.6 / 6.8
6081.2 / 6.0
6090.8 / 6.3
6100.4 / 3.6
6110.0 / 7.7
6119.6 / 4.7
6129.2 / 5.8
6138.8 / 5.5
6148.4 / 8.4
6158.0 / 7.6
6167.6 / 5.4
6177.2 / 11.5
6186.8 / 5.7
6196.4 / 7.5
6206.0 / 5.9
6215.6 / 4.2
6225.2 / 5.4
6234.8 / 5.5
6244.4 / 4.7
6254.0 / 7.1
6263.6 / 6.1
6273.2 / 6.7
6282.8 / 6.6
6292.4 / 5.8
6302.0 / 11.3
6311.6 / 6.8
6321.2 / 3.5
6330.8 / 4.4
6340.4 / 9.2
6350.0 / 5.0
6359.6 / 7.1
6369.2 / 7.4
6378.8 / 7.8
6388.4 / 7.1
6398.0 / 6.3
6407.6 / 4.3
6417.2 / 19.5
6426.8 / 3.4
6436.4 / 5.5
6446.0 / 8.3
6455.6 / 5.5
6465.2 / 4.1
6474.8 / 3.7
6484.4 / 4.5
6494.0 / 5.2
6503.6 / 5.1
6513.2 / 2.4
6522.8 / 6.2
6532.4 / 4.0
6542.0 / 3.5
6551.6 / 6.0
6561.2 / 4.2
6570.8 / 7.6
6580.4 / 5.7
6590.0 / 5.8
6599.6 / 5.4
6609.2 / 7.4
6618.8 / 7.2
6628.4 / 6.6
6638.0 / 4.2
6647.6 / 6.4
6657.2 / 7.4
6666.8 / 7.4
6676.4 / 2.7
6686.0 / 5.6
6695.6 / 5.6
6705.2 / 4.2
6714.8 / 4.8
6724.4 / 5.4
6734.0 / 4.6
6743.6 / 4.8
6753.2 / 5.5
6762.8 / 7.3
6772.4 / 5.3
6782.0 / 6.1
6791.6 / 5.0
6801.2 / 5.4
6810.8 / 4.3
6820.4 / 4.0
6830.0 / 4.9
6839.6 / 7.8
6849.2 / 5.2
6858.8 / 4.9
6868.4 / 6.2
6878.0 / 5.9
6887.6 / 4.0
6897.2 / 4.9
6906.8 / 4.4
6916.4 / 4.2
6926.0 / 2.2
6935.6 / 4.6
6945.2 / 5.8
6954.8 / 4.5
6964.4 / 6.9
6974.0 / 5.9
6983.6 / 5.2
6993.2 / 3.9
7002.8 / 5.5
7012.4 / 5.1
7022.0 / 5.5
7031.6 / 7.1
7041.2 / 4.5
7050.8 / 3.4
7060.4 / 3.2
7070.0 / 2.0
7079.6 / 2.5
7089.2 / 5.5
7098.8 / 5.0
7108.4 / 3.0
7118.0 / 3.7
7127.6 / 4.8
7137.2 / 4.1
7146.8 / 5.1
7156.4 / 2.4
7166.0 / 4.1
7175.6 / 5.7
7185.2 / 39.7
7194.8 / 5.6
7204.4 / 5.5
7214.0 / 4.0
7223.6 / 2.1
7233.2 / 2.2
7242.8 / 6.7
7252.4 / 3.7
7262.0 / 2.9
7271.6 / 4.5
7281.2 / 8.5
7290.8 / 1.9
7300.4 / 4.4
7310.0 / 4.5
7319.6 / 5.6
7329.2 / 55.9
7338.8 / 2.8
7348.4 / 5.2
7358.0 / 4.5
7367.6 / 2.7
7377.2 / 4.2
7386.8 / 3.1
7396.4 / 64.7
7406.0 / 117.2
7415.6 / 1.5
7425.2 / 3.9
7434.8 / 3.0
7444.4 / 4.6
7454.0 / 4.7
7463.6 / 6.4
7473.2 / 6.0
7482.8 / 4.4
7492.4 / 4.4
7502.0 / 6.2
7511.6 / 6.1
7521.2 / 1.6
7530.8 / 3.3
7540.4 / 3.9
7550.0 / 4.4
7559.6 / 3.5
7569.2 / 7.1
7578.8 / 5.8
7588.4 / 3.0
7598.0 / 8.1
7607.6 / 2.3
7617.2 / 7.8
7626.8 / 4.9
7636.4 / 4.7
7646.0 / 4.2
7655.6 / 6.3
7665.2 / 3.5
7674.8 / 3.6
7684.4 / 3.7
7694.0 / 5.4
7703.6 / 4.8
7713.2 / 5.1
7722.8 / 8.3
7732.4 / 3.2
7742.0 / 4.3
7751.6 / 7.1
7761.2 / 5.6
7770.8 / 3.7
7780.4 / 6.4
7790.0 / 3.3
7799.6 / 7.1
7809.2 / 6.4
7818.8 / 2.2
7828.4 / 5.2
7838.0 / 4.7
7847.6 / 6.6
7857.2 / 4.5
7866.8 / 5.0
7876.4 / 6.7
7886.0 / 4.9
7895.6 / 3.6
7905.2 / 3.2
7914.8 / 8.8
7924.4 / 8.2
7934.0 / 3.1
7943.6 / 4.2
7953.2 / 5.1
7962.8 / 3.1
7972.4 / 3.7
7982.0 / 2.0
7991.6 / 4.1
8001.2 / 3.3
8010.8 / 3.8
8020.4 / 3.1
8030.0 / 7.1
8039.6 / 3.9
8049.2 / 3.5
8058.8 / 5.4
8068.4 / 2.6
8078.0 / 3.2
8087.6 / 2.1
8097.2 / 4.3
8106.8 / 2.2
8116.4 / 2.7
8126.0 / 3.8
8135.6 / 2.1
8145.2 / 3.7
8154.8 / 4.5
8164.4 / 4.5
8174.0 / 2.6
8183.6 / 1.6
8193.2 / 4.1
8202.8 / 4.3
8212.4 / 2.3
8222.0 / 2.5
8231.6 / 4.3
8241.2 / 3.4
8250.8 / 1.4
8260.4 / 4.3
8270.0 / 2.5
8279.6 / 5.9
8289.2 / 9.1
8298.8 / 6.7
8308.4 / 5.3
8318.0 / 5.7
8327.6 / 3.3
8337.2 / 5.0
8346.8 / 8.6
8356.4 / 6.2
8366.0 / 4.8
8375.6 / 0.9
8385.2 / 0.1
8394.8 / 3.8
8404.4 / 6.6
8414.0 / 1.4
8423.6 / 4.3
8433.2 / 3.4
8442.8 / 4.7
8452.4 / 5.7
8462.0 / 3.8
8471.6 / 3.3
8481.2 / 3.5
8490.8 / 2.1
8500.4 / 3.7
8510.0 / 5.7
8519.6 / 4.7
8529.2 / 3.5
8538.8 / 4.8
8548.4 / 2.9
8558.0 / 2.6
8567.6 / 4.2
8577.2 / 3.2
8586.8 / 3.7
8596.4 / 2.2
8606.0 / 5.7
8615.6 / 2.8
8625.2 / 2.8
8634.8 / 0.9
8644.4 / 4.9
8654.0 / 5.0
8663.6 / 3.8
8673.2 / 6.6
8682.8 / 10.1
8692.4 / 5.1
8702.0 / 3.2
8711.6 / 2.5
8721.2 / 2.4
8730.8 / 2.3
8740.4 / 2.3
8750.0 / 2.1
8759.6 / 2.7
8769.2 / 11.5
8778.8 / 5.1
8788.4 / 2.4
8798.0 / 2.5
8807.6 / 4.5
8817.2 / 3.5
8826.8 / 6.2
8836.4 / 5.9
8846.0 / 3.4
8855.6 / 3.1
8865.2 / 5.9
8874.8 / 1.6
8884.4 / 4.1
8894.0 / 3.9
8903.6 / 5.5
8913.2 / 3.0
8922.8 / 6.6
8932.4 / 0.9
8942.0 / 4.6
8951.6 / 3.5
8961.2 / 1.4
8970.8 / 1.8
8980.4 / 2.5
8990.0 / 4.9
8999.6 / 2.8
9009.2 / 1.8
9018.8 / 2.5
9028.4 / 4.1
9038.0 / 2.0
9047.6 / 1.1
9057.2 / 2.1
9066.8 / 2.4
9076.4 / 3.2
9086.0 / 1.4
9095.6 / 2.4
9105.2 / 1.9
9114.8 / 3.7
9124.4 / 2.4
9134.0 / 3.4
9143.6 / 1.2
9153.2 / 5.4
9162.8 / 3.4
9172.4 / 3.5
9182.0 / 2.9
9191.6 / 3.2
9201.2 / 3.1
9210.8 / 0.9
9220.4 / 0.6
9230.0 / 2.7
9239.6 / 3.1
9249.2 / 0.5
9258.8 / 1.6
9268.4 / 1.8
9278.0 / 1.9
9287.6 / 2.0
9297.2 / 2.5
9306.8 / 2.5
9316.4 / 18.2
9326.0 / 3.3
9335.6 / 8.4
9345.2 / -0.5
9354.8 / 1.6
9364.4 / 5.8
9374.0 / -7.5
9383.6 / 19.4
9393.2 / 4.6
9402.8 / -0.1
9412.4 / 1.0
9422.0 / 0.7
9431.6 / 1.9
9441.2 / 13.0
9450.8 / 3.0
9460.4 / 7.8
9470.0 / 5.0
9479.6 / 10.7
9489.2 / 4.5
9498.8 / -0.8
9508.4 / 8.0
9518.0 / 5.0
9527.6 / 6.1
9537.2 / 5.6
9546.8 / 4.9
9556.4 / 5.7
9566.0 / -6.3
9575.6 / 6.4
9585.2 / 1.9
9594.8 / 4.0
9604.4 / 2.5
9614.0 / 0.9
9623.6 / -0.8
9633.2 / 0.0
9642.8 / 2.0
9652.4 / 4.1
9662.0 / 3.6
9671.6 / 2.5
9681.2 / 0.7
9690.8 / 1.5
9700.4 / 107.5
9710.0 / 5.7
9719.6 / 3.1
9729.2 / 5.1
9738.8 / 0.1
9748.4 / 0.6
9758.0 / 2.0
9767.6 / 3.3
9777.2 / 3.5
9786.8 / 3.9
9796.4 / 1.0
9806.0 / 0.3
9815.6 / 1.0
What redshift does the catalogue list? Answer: 0.478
